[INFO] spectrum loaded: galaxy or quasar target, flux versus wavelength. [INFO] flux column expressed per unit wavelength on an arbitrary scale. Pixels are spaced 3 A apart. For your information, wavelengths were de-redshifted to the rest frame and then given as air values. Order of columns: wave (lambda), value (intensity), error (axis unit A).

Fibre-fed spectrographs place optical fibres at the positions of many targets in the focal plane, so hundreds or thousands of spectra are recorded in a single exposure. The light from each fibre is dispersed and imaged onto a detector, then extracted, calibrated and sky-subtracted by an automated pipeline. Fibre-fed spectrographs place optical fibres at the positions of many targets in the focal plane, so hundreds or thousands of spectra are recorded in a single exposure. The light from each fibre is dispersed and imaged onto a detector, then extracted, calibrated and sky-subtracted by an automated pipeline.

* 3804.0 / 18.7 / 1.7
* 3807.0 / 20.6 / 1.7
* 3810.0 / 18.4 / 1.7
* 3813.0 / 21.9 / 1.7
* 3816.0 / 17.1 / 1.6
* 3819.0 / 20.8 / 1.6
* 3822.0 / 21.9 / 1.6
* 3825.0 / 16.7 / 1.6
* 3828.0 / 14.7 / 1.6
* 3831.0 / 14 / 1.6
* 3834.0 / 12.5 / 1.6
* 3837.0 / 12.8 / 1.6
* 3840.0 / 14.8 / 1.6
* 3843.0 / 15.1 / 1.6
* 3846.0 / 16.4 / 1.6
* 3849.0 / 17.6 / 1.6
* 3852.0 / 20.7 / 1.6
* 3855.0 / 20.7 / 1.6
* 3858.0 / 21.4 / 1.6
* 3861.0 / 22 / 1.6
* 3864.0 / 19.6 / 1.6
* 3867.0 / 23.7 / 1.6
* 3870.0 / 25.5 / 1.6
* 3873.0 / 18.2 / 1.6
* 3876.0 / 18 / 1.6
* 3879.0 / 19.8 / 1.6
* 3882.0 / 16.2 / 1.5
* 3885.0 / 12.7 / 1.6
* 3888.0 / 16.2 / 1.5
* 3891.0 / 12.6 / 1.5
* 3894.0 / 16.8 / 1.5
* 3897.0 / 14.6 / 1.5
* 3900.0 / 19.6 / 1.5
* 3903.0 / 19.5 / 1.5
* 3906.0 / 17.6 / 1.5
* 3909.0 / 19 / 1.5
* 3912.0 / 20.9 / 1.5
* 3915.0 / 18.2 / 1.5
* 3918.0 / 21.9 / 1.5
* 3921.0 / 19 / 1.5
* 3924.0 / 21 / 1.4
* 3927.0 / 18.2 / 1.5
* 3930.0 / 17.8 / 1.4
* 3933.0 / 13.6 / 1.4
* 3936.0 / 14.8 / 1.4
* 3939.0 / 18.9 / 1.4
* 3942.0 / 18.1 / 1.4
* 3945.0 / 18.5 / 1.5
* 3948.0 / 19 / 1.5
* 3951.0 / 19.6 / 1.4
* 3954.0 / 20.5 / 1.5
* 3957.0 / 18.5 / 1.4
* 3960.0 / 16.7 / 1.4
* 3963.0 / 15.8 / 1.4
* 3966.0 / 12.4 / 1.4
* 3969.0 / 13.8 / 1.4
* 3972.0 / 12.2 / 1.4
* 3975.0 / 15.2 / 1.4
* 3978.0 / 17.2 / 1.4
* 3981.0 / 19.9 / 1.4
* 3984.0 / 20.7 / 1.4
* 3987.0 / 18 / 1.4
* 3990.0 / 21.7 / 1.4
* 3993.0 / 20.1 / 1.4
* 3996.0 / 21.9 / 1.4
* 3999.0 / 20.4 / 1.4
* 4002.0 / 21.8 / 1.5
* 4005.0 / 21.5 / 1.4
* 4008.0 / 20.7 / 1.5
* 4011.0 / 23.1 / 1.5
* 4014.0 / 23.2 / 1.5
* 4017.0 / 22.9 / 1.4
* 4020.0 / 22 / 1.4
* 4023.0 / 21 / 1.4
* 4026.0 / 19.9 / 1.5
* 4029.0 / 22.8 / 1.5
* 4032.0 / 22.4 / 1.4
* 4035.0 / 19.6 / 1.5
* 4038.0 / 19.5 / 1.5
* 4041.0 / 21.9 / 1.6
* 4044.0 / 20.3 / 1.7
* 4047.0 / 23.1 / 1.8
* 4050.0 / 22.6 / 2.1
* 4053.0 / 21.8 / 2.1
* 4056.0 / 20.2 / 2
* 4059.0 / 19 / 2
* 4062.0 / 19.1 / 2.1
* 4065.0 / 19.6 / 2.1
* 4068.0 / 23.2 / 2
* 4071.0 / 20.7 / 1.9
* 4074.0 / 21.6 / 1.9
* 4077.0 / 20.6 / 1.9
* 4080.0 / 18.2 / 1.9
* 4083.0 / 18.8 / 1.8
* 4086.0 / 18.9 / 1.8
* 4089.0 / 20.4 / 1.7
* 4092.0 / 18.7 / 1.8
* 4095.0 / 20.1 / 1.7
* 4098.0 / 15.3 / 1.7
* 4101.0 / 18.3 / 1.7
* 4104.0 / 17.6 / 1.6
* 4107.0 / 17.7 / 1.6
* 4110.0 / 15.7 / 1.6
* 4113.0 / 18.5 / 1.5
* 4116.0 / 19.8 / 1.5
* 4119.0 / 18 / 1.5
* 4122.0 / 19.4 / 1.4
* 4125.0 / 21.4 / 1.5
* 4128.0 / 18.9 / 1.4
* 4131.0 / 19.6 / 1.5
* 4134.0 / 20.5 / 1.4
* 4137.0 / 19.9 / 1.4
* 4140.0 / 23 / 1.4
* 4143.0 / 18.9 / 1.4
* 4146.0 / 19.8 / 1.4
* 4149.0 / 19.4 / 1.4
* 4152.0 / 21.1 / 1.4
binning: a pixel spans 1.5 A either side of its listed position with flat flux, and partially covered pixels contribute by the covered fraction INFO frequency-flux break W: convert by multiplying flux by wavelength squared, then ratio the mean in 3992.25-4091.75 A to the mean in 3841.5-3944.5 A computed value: 1.23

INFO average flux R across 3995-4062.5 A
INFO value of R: 21.4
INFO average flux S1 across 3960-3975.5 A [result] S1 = 14.1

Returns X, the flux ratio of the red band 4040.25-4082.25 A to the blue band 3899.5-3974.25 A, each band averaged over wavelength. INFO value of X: 1.2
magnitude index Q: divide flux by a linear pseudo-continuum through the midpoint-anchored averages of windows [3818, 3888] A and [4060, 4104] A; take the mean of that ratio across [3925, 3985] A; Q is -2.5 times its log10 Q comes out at 0.097 mag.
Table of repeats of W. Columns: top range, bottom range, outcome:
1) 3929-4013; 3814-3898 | 1.10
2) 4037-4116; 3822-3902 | 1.25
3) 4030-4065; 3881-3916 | 1.32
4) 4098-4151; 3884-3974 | 1.22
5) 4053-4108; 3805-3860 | 1.24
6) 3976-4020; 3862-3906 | 1.23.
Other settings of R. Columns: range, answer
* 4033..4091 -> 20.5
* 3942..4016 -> 18.9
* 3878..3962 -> 17.8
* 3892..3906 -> 17.4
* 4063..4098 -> 19.9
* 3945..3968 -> 17.5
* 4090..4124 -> 18.2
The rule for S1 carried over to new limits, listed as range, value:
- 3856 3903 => 18.5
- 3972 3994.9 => 18.6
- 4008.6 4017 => 22.8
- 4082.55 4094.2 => 19.3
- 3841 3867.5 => 19.4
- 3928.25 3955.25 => 17.8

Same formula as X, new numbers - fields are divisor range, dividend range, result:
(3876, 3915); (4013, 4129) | 1.17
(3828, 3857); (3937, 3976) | 1.05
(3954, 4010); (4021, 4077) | 1.14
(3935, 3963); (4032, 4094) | 1.12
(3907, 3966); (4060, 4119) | 1.04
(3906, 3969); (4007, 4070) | 1.18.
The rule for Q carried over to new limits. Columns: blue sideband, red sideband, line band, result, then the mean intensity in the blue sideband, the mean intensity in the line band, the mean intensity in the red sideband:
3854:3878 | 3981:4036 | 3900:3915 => 0.11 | 21.1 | 19.2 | 21.3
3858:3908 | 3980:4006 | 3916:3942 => 0.07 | 18.4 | 18.1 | 20.7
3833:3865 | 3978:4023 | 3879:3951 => 0.09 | 17.6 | 17.7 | 21.1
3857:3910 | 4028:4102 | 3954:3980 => 0.23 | 18.5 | 15.6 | 20.3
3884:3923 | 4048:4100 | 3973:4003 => -0.04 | 17.7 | 19.5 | 19.9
